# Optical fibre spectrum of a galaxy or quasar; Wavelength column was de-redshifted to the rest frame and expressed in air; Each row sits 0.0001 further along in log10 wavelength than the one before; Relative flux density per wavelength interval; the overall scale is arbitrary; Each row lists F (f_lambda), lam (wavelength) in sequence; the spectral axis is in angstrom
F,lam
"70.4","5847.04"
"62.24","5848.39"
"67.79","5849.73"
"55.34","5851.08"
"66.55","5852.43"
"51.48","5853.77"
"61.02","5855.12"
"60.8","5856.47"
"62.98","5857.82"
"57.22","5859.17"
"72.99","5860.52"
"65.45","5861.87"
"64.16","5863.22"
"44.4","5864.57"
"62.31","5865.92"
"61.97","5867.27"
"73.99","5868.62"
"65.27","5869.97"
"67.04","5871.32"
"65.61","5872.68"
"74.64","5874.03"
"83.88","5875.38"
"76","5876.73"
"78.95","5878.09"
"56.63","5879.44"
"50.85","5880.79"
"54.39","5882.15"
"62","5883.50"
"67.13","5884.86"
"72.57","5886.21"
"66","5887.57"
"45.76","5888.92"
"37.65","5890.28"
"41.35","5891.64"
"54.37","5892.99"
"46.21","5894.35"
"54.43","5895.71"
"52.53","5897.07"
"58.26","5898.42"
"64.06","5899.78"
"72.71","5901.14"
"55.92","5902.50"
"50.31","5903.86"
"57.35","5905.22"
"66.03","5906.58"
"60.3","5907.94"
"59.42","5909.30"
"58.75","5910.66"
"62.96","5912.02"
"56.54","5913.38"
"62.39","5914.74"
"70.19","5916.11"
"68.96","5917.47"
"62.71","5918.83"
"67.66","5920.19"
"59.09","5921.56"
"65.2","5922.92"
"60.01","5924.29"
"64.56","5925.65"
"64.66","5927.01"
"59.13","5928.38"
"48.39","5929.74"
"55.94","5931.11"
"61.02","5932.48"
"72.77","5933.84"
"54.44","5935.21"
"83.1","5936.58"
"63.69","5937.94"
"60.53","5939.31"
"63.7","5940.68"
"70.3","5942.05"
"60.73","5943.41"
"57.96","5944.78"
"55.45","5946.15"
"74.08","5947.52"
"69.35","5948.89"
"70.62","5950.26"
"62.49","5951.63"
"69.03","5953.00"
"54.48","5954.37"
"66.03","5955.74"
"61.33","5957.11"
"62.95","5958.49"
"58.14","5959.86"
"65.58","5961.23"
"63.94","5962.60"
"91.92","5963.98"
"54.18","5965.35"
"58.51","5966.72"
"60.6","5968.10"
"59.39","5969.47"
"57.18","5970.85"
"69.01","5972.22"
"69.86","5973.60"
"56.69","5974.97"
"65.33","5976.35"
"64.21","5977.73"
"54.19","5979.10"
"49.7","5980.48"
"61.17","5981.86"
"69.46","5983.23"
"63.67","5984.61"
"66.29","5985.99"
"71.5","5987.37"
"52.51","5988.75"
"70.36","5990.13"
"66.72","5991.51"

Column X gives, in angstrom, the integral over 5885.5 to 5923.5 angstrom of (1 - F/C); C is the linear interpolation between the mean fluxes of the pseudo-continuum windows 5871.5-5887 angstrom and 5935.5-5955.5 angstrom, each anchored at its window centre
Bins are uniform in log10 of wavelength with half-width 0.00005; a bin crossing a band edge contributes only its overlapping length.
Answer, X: 4.4 angstrom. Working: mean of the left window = 67.5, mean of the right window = 65.2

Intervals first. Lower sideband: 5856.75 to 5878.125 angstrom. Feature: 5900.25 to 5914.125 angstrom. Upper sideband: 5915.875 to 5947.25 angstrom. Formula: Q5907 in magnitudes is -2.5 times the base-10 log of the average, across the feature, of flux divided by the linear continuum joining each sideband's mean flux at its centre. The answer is 0.08 mag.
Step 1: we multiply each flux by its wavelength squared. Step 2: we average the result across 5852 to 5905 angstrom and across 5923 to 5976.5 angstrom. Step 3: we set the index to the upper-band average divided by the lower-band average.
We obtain 1.1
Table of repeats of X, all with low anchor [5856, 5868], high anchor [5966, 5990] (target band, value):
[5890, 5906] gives 1.9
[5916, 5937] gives -0.5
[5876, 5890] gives -0.2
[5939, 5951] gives -0.6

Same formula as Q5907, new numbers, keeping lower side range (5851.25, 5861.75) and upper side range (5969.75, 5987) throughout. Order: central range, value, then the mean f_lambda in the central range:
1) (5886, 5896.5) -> 0.20 mag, 51.4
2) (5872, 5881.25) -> -0.13 mag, 70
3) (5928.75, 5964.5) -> -0.04 mag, 64.4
